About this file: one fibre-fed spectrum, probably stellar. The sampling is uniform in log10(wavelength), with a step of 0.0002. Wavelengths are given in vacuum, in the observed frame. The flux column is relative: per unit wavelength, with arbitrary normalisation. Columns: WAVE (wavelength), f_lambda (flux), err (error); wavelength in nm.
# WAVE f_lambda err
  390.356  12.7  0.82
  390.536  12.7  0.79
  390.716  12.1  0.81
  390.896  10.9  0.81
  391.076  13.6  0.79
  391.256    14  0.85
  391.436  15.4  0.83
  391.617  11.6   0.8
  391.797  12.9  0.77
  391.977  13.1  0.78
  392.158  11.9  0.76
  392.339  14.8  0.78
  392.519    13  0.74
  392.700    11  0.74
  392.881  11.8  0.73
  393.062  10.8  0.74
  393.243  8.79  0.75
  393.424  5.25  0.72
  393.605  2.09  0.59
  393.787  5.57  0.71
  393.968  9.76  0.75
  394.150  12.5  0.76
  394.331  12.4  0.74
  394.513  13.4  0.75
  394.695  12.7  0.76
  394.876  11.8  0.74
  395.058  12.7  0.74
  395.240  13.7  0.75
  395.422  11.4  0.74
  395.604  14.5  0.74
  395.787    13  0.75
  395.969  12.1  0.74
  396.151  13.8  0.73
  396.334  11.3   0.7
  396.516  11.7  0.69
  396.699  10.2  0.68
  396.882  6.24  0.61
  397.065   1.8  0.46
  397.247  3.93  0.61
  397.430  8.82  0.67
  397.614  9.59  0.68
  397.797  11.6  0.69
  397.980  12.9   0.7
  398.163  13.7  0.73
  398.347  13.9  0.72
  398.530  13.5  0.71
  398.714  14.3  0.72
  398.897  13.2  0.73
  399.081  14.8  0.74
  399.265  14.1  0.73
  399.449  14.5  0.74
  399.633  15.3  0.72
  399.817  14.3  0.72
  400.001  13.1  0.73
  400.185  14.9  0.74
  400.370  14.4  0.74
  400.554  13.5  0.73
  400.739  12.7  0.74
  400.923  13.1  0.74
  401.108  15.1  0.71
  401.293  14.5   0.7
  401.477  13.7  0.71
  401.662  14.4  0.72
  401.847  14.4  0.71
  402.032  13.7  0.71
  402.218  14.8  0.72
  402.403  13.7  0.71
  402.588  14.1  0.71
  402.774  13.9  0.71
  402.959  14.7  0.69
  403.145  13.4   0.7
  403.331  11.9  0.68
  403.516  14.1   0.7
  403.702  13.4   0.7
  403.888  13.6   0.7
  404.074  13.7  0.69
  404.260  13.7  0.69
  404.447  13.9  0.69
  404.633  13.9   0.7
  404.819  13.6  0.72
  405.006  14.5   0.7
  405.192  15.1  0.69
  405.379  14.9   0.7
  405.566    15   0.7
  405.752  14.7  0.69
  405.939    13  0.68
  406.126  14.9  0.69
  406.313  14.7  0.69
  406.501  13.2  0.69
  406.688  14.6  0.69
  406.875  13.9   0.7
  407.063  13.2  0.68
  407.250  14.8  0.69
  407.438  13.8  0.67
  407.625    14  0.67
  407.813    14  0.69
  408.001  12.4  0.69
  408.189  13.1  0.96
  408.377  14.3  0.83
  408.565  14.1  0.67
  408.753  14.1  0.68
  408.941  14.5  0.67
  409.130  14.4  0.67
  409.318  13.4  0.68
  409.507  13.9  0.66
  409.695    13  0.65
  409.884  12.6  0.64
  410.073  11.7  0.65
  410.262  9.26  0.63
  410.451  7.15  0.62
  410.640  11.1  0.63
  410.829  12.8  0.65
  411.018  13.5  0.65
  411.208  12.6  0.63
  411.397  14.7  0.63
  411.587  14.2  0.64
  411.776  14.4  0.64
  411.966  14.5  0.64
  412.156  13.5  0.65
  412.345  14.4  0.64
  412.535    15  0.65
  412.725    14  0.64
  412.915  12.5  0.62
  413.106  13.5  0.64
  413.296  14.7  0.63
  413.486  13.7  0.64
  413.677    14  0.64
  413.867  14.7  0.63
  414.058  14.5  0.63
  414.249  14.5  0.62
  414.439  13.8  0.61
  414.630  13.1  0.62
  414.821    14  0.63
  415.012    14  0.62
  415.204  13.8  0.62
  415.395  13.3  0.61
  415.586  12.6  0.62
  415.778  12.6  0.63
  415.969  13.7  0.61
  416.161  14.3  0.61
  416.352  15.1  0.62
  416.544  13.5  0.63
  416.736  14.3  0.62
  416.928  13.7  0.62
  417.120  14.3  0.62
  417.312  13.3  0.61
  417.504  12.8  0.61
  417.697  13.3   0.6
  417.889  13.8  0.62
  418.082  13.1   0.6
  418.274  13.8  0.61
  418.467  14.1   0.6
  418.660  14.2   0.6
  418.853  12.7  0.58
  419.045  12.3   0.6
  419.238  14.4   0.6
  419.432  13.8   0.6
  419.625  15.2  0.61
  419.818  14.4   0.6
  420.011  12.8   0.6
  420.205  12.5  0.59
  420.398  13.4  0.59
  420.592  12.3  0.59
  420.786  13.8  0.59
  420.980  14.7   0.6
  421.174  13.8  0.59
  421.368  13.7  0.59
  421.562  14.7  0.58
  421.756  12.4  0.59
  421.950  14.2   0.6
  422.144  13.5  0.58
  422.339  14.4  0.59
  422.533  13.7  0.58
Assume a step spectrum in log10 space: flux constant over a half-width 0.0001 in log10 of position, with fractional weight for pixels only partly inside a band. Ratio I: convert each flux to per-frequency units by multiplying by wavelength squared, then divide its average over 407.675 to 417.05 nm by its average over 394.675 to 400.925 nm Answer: 1.19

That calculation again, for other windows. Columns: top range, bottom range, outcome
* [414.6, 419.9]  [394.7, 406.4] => 1.14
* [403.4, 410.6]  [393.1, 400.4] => 1.25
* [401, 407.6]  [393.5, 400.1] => 1.27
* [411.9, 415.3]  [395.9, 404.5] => 1.17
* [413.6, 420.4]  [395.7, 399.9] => 1.29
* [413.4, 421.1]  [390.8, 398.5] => 1.38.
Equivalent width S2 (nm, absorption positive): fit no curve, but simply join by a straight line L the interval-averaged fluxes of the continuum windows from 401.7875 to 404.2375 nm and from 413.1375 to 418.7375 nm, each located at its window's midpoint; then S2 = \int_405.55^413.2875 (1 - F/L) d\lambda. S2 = 0.18 nm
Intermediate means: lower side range 13.8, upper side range 13.8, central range 13.5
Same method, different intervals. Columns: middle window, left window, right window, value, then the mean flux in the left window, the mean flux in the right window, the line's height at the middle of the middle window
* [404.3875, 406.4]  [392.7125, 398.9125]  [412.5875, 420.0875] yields -0.37 nm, 10.7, 13.8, 12.1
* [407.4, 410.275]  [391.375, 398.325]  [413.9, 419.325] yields -0.16 nm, 10.9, 13.7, 12.7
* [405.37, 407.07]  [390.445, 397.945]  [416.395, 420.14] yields -0.26 nm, 11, 13.7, 12.3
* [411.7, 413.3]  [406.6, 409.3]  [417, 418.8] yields -0.03 nm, 13.9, 13.6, 13.8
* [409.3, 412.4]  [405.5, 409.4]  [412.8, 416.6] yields 0.27 nm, 14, 13.8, 13.9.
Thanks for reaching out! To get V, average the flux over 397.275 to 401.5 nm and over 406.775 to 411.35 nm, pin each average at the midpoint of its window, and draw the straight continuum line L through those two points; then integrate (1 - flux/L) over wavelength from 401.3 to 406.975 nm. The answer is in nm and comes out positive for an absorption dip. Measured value -0.38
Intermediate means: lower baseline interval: 13.3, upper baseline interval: 13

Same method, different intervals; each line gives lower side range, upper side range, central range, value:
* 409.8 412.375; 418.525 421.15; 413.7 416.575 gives -0.18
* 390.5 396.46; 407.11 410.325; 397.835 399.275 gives -0.17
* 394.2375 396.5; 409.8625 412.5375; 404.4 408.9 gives -0.49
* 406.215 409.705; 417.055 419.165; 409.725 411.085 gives 0.25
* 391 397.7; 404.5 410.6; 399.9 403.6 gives -0.46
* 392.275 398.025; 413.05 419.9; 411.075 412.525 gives -0.11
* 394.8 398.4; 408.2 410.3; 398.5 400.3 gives -0.44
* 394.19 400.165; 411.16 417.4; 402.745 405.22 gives -0.19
